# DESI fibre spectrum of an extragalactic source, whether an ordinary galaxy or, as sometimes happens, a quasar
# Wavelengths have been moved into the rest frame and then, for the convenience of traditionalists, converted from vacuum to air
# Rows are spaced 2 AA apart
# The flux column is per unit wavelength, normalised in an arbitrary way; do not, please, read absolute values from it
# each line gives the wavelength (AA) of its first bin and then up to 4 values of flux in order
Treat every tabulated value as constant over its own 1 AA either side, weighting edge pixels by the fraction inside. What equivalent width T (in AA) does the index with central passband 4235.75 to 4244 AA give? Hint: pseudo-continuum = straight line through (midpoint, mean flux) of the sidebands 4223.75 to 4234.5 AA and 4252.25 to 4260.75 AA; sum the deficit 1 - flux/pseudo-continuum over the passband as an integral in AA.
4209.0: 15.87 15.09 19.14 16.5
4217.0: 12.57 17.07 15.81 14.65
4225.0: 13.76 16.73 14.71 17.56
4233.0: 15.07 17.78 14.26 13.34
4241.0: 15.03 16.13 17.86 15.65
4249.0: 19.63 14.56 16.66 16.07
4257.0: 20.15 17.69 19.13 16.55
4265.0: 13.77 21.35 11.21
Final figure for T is 0.9 AA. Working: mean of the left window 15.6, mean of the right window 17.8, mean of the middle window 14.8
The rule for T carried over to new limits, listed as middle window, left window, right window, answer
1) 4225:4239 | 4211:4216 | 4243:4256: 1.08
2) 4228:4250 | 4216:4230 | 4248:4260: 0.27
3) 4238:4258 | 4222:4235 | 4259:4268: 0.33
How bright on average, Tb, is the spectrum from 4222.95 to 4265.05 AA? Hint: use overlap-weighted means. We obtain 16.3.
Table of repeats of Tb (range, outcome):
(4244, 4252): 16.9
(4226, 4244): 15.6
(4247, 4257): 17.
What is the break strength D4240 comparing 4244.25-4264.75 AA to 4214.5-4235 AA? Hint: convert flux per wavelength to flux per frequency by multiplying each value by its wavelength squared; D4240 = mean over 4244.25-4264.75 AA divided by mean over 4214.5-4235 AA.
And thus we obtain 1.13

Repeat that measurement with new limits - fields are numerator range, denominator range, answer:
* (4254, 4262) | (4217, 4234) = 1.20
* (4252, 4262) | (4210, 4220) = 1.14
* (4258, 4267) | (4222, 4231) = 1.15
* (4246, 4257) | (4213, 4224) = 1.09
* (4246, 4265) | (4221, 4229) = 1.15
